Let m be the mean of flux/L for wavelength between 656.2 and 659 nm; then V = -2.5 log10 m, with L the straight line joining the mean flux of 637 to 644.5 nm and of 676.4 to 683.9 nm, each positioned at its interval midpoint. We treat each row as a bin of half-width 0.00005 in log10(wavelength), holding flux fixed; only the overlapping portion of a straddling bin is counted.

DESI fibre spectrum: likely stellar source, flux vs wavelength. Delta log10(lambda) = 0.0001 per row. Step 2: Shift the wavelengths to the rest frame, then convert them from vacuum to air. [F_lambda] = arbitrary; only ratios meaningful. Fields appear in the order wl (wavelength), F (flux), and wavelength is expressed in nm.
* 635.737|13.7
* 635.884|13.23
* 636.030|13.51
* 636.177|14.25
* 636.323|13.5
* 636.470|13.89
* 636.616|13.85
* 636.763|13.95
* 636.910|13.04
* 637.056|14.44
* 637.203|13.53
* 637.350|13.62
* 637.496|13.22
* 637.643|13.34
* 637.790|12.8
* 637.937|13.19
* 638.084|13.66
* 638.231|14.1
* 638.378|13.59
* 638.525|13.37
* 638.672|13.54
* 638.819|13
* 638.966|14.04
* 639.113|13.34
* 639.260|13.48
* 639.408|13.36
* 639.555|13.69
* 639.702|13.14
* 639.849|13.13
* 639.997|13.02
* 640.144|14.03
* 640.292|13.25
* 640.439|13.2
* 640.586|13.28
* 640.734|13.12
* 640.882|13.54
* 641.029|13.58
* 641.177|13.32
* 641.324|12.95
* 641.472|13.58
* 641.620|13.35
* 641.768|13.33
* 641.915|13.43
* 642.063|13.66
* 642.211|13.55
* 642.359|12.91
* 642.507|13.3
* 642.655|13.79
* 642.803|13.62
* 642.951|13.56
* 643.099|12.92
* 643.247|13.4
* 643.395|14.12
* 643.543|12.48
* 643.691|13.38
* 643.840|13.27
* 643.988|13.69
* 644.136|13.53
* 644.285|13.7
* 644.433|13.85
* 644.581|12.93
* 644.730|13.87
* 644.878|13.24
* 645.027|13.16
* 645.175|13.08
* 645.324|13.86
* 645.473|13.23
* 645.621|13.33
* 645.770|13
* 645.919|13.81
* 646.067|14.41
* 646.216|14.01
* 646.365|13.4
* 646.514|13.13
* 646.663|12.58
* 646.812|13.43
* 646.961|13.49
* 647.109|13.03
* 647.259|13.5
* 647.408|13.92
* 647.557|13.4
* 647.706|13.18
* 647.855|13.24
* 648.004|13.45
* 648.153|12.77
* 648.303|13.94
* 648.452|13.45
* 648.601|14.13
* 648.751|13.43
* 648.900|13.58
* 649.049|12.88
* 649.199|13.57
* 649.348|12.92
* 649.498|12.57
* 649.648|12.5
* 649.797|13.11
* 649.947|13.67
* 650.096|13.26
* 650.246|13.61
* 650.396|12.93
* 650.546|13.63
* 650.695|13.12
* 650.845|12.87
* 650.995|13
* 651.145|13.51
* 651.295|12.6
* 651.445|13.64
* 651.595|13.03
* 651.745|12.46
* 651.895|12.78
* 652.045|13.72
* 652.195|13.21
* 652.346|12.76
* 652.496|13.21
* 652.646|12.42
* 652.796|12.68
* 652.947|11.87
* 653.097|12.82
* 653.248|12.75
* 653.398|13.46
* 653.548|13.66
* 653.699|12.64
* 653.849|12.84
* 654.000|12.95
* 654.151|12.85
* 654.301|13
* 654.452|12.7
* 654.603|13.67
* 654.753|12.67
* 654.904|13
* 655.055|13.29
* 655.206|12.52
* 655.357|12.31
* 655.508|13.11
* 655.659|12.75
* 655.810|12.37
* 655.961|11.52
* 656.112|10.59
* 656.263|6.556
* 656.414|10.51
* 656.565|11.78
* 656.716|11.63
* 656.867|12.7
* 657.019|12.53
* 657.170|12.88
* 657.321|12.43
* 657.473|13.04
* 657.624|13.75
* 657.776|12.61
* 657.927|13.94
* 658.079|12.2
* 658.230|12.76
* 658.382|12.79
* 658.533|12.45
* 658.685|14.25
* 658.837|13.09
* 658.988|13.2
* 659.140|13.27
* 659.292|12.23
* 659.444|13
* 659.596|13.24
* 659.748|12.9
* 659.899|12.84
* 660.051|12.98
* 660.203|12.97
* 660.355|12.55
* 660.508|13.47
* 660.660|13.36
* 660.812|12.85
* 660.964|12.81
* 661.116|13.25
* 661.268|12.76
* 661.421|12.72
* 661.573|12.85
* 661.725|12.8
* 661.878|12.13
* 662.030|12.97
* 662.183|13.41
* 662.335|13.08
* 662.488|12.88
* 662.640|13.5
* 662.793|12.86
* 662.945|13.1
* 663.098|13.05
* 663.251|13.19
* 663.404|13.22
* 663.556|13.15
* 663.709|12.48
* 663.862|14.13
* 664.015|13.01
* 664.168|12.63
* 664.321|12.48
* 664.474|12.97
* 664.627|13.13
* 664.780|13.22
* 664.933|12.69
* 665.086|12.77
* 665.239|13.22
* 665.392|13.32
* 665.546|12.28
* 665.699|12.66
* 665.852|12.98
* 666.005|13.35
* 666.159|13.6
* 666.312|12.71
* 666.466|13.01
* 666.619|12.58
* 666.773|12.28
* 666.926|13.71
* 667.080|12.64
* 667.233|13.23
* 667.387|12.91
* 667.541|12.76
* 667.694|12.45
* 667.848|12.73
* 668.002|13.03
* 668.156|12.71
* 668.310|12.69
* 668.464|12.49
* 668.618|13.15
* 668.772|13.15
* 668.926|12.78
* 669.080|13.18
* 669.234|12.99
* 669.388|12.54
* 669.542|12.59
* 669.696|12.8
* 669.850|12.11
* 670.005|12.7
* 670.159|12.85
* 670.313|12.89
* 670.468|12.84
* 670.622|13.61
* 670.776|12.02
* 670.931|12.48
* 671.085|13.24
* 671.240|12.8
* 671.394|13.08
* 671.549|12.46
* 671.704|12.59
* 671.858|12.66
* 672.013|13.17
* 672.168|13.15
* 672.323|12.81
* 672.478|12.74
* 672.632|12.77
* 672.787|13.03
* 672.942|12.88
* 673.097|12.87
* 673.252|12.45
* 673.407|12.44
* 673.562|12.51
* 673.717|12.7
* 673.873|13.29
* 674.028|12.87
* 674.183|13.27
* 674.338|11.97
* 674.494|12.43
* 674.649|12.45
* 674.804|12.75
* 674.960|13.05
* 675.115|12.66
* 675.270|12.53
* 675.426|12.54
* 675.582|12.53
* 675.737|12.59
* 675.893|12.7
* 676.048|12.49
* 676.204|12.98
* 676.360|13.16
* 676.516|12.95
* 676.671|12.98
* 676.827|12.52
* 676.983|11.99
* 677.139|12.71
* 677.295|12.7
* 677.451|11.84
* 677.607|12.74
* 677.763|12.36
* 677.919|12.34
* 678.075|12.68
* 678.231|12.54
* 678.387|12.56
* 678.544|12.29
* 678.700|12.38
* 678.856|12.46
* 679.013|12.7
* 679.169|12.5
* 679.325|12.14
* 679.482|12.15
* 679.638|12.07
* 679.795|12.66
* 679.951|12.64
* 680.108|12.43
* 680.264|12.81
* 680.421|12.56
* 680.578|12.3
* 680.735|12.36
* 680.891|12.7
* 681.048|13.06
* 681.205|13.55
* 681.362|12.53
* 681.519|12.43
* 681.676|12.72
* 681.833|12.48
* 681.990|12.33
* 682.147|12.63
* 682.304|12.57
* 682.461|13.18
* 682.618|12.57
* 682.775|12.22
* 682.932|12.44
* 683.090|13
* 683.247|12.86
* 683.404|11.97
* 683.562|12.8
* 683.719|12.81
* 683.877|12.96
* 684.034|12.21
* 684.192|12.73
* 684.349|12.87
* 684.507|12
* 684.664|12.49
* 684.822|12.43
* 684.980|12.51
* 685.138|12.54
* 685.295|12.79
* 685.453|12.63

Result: 0.06 mag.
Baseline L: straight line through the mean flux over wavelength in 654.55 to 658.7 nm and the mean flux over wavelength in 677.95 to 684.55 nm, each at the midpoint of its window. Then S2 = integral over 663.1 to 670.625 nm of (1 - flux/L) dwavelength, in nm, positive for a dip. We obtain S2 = -0.282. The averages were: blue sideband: 12.3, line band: 12.9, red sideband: 12.6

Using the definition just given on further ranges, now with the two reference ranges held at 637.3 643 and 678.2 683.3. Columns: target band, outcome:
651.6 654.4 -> 0.053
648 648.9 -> -0.021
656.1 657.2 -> 0.165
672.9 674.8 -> 0.005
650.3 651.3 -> 0.004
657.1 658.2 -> 0.006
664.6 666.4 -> -0.015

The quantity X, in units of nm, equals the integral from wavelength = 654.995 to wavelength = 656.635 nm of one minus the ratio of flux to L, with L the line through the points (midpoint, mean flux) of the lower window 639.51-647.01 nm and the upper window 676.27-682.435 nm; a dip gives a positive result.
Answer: 0.19 nm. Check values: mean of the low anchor 13.4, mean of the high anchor 12.6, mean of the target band 11.6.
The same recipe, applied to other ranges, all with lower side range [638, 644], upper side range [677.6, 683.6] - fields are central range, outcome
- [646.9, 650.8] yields -0.02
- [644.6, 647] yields -0.02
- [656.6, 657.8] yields 0.04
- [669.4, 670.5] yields 0.01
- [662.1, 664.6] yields -0.03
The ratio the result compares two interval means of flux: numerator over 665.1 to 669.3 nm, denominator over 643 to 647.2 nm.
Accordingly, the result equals 0.96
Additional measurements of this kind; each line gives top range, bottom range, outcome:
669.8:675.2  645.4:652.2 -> 0.96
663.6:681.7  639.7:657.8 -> 0.97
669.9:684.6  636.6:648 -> 0.94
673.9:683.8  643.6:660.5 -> 0.97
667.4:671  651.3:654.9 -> 0.99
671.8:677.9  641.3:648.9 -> 0.95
